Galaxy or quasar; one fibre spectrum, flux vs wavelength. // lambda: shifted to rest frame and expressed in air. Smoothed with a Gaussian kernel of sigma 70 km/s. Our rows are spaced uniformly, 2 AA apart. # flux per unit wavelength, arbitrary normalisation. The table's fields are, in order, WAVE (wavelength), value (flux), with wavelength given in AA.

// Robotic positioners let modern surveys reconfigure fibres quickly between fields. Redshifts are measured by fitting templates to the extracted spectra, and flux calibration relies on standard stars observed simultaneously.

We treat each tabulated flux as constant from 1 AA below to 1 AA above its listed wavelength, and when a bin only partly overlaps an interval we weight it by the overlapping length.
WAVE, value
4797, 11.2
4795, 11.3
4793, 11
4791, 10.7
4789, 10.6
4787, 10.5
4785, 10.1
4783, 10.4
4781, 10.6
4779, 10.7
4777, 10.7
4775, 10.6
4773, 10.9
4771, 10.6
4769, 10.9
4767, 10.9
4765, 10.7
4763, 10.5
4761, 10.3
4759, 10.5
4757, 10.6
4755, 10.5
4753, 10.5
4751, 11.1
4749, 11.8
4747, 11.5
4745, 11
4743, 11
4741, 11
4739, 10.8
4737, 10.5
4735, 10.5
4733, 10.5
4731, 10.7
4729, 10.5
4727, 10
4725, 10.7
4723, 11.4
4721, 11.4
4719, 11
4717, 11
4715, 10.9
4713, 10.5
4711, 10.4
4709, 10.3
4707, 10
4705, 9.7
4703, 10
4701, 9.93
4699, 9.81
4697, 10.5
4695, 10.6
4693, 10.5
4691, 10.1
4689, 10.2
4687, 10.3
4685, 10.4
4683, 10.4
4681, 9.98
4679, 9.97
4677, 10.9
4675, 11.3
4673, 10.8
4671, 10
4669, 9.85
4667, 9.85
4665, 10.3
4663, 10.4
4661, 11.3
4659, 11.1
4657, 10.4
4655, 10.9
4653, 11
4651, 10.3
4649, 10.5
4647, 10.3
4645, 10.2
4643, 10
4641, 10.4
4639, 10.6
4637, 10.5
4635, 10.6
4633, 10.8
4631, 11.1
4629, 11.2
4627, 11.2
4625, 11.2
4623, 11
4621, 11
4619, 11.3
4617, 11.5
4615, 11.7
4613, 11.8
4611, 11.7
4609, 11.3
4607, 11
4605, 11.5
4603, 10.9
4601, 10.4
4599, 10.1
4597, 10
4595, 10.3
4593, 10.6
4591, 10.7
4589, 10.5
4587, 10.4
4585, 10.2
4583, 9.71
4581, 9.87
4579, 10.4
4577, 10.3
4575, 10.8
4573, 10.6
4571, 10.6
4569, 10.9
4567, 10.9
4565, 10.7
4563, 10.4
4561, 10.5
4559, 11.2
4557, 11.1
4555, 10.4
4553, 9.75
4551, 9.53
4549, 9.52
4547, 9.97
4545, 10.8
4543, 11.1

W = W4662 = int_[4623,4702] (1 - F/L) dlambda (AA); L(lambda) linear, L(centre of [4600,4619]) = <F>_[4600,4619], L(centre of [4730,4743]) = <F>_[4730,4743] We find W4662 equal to 3.9 AA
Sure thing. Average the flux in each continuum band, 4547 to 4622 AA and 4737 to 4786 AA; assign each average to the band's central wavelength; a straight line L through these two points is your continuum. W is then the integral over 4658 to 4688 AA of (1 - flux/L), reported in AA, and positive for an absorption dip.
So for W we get 0.67 AA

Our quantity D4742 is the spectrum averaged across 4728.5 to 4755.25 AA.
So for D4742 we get 10.9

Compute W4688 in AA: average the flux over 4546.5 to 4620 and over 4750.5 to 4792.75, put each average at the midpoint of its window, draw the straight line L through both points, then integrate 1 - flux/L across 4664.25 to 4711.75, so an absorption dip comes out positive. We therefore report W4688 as 1.6 AA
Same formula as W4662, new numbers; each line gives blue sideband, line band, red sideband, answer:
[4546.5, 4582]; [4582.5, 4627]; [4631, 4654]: -1.8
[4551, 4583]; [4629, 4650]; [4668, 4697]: -0.2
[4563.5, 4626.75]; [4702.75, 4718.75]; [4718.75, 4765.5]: 0.6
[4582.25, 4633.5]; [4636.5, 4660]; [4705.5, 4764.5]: 0.7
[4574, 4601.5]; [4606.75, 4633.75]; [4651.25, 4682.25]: -2.3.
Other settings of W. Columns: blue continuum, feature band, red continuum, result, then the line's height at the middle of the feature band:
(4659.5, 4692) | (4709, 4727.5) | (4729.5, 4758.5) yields -0.2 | 10.7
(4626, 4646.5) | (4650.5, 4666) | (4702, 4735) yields -0.1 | 10.6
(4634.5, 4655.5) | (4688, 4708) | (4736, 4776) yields 0.9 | 10.6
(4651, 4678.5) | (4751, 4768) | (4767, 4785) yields 0.1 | 10.6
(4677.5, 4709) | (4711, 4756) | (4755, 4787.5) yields -2.0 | 10.4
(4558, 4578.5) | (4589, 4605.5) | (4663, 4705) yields 0.1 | 10.6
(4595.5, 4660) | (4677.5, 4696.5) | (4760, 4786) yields 0.8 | 10.8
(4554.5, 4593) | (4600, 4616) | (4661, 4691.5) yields -1.2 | 10.5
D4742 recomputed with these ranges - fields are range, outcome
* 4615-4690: 10.6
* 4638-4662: 10.6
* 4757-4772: 10.6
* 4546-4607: 10.4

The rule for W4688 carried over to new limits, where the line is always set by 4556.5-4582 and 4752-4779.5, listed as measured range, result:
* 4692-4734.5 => 0.6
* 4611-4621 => -0.8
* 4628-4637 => -0.2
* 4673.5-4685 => 0.1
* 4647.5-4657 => 0.0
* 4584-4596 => 0.2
